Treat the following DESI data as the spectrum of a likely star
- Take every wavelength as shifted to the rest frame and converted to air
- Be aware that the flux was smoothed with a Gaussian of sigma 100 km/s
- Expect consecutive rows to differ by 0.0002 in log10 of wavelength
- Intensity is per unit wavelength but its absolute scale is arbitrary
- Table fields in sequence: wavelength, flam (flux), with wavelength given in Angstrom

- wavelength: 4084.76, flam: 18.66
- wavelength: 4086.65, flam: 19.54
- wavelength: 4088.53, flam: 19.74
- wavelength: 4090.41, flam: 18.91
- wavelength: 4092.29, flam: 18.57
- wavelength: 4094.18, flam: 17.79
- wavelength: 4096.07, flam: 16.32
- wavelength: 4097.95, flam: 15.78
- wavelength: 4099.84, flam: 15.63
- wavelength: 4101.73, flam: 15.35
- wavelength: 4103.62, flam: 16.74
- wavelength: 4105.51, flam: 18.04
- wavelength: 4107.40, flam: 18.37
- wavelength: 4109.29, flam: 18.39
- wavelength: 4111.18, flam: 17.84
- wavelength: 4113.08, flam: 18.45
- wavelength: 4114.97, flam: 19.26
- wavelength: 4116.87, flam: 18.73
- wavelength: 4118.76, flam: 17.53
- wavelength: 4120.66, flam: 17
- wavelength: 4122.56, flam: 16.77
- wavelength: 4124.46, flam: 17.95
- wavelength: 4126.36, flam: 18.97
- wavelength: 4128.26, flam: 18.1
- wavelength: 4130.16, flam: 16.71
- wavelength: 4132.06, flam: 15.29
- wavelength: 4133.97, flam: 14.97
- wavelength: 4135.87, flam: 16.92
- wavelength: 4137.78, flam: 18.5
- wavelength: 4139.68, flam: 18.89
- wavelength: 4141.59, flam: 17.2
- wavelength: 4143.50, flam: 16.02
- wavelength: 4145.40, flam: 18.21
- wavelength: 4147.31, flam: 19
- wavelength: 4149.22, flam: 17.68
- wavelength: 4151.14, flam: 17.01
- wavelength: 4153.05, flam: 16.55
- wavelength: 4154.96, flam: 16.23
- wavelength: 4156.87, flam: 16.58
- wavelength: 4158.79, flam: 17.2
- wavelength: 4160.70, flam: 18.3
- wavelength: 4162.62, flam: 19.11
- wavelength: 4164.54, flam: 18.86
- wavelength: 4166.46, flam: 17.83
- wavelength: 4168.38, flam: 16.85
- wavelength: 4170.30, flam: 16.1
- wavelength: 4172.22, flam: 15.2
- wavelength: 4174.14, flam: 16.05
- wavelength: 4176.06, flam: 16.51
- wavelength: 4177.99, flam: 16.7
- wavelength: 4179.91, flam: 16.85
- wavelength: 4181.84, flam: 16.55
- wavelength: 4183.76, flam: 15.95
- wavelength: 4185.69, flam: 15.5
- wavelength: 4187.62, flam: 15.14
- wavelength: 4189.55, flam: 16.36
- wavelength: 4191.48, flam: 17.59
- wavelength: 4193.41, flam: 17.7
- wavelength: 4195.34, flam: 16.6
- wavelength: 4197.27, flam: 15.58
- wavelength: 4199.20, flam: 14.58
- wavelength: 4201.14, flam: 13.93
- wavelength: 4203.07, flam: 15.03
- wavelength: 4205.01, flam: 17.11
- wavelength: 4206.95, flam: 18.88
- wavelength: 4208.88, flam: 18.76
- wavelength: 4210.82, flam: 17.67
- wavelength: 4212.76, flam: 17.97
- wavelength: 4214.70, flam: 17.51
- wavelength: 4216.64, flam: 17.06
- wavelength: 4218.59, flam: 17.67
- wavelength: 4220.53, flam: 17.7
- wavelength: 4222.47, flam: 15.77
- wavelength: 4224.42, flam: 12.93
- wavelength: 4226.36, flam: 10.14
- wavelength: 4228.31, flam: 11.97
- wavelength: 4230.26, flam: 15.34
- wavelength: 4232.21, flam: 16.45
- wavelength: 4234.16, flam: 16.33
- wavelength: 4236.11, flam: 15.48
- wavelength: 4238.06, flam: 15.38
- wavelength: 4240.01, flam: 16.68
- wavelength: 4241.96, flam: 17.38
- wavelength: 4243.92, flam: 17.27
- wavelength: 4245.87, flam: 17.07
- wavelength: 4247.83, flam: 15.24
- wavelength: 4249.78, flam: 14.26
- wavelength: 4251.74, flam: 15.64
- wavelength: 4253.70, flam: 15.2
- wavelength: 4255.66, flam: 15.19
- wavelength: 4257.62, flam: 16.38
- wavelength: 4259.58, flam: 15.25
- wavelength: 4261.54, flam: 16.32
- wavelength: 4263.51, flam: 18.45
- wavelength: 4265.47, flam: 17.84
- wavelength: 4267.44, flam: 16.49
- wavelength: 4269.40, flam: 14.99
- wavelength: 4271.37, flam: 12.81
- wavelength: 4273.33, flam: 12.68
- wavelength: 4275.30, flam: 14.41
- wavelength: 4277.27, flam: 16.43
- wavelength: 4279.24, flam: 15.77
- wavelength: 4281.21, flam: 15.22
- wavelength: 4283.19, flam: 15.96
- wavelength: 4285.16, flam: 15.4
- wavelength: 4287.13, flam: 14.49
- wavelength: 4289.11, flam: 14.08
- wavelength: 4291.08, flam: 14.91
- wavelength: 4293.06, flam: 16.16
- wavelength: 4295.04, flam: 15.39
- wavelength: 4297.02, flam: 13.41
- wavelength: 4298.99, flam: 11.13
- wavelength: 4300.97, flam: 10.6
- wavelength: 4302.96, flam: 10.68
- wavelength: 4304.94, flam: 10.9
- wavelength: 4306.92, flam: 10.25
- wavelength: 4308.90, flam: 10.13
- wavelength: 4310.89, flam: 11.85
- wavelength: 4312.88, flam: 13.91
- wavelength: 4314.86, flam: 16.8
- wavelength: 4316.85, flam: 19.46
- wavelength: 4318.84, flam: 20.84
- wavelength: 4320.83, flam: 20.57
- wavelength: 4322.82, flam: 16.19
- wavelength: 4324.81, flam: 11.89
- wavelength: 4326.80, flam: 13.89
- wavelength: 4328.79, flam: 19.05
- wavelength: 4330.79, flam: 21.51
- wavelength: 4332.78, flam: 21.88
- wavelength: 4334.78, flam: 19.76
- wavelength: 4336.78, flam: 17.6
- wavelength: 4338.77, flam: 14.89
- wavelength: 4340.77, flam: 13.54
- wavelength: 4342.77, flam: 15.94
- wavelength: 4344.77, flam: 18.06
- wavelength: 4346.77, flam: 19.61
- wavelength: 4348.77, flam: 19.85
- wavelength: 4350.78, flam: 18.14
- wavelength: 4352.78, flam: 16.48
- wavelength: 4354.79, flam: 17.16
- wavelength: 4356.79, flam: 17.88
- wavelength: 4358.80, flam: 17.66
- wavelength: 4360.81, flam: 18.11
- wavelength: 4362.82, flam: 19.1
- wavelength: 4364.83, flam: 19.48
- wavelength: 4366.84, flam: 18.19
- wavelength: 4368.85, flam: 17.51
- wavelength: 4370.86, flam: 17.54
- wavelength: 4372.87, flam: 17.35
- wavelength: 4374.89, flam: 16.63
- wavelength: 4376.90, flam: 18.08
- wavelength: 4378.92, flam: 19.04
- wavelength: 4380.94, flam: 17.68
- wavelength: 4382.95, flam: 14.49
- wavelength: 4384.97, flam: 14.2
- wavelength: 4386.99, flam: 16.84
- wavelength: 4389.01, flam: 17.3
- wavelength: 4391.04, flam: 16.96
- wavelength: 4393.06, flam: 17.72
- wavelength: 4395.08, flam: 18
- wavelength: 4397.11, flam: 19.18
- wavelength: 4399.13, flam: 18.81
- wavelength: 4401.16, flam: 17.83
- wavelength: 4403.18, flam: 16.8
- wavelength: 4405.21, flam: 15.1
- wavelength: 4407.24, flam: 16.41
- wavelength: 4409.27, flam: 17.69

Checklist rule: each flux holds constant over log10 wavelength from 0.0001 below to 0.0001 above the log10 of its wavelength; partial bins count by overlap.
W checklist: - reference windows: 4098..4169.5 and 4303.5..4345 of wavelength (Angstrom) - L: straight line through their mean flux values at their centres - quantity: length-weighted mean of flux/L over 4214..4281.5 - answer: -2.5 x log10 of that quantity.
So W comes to 0.07 mag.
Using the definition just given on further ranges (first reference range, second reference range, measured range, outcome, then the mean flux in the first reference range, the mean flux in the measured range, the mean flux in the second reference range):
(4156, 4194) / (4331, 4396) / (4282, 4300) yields 0.189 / 16.8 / 14.6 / 17.6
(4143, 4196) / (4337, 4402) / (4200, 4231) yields 0.073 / 16.9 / 16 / 17.5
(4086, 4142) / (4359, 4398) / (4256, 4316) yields 0.222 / 17.6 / 14.3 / 17.5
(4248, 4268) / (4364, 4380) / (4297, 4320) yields 0.255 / 16.1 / 13.4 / 18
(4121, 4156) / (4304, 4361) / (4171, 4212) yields 0.046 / 17.3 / 16.4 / 16.7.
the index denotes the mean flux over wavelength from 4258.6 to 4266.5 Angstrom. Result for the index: 17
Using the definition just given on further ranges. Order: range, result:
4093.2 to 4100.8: 16.4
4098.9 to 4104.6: 15.9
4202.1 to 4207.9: 17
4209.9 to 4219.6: 17.6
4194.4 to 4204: 15.1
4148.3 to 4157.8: 16.8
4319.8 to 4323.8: 18.4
